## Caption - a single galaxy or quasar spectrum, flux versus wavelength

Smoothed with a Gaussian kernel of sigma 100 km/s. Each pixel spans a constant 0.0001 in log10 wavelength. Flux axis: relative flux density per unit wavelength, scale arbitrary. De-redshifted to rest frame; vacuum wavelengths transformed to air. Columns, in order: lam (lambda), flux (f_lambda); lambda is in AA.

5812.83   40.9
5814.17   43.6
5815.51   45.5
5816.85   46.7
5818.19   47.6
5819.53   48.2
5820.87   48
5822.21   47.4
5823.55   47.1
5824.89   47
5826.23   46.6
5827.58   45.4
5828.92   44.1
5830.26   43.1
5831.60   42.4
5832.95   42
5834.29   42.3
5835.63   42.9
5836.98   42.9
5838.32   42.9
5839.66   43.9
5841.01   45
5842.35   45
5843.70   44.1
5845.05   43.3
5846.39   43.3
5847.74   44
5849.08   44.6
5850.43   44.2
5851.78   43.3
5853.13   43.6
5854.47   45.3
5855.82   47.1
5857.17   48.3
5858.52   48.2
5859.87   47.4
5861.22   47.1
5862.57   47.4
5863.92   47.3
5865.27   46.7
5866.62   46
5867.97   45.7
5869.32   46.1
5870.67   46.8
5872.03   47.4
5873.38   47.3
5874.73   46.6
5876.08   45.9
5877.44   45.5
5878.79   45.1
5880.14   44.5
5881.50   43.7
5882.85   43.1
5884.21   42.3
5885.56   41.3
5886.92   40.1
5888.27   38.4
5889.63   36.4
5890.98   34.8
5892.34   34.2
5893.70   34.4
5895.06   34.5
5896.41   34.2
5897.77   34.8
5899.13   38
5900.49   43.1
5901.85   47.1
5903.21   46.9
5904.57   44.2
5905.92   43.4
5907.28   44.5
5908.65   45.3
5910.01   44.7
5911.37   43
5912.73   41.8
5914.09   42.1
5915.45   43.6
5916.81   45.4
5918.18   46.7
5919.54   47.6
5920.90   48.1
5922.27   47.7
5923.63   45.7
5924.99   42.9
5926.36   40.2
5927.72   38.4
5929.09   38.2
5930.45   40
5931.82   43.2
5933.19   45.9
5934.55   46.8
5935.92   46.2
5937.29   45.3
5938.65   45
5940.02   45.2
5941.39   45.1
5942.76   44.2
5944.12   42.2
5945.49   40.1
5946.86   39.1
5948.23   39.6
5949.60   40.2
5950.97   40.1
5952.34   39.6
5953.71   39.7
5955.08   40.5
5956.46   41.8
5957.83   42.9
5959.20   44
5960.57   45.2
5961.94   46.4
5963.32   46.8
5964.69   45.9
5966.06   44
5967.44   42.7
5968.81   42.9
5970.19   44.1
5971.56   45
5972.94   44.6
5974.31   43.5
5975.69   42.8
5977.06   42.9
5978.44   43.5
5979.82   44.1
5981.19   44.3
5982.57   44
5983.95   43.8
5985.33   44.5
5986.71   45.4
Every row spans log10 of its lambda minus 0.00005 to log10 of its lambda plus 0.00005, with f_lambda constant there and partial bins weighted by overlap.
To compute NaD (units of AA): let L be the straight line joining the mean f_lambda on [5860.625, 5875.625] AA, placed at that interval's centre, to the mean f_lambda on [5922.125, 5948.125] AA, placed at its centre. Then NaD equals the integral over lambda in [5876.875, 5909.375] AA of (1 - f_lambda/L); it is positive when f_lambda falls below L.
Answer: 3.3 AA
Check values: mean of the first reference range 46.8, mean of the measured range 40.8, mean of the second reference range 43.1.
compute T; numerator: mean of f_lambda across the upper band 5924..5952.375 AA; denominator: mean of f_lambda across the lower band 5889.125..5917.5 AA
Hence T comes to 1.0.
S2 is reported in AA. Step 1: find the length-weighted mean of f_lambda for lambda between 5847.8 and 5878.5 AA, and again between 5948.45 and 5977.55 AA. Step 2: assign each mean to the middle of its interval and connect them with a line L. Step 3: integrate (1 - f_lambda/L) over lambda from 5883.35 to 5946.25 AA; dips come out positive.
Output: 3.25 AA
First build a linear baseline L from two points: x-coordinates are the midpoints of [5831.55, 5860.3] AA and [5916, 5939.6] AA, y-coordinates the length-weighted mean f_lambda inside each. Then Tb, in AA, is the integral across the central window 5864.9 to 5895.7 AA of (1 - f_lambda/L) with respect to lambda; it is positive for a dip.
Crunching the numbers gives 1.3 AA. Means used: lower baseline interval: 44.4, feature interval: 42.4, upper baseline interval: 44.3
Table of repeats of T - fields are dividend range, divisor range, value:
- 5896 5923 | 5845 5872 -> 0.95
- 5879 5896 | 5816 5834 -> 0.85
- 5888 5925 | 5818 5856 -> 0.94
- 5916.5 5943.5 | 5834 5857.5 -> 1.00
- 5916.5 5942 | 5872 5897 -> 1.08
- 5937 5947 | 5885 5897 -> 1.19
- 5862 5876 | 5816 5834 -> 1.02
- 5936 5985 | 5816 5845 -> 0.96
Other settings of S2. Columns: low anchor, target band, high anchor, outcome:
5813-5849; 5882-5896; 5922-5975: 1.9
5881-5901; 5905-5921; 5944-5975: -2.0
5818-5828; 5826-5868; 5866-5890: 0.9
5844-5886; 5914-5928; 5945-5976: -0.3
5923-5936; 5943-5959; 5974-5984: 0.8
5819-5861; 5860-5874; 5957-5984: -0.6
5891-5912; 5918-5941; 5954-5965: -1.1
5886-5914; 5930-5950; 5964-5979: -0.5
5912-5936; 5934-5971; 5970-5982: 0.6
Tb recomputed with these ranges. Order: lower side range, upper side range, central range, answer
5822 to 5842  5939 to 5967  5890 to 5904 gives 1.7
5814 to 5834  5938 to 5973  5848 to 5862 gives -0.3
